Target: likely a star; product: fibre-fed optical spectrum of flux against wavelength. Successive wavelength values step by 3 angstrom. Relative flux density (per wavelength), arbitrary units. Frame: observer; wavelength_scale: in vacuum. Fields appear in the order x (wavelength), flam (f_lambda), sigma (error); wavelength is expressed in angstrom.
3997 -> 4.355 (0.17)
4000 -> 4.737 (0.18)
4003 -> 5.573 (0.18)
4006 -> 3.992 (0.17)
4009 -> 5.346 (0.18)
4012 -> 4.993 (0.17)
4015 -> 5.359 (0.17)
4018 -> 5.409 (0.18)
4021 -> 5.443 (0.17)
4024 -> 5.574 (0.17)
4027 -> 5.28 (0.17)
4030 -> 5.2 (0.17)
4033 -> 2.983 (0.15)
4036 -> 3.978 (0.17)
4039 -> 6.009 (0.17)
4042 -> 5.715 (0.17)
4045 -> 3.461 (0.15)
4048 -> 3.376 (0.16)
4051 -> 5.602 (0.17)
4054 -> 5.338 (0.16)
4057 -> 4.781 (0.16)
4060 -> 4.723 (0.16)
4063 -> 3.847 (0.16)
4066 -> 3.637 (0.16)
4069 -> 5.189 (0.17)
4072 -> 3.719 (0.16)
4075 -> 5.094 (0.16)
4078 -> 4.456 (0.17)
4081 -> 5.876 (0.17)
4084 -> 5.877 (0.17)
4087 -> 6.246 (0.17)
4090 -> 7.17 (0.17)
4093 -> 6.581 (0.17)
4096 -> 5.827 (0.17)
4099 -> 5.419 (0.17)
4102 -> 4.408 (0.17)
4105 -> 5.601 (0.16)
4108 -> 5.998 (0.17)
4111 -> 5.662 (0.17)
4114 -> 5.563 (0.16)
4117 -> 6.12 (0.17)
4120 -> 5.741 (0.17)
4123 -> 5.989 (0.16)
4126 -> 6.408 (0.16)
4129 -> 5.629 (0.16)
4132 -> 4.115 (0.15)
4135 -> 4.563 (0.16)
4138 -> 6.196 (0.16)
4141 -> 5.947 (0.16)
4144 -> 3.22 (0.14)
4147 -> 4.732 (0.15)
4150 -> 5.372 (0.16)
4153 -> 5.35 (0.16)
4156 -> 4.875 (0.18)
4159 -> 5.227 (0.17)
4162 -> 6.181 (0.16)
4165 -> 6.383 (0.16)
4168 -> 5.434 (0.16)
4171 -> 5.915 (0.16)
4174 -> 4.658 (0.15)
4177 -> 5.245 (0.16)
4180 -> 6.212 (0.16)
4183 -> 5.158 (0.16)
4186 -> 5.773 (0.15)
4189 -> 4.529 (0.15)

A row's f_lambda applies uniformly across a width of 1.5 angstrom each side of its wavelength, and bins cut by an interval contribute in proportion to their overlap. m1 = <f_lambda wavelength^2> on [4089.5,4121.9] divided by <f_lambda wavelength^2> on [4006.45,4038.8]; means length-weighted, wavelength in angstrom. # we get 1.2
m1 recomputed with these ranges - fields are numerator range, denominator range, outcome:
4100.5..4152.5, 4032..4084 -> 1.20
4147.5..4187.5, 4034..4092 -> 1.17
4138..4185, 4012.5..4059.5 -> 1.16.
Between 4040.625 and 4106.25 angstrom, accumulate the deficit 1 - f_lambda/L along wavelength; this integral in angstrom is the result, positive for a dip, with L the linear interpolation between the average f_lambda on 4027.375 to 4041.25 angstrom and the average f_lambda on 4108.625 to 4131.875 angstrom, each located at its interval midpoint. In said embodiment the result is 1.23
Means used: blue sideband 4.67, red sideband 5.77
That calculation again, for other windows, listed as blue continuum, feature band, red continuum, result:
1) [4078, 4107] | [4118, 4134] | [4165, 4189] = 0.35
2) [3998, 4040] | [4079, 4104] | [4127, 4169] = -3.74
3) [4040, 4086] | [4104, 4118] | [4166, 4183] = -1.99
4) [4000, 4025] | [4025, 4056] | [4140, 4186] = 2.95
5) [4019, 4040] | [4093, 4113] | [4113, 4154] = -1.34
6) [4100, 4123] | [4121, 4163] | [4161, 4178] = 2.64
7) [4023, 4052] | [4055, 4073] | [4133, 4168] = 1.72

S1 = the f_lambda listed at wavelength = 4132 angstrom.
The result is 4.115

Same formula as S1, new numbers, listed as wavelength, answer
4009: 5.346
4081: 5.876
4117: 6.12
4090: 7.17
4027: 5.28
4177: 5.245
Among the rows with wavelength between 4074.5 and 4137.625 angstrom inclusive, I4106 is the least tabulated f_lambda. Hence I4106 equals 4.115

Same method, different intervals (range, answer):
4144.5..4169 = 4.732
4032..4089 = 2.983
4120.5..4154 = 3.22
